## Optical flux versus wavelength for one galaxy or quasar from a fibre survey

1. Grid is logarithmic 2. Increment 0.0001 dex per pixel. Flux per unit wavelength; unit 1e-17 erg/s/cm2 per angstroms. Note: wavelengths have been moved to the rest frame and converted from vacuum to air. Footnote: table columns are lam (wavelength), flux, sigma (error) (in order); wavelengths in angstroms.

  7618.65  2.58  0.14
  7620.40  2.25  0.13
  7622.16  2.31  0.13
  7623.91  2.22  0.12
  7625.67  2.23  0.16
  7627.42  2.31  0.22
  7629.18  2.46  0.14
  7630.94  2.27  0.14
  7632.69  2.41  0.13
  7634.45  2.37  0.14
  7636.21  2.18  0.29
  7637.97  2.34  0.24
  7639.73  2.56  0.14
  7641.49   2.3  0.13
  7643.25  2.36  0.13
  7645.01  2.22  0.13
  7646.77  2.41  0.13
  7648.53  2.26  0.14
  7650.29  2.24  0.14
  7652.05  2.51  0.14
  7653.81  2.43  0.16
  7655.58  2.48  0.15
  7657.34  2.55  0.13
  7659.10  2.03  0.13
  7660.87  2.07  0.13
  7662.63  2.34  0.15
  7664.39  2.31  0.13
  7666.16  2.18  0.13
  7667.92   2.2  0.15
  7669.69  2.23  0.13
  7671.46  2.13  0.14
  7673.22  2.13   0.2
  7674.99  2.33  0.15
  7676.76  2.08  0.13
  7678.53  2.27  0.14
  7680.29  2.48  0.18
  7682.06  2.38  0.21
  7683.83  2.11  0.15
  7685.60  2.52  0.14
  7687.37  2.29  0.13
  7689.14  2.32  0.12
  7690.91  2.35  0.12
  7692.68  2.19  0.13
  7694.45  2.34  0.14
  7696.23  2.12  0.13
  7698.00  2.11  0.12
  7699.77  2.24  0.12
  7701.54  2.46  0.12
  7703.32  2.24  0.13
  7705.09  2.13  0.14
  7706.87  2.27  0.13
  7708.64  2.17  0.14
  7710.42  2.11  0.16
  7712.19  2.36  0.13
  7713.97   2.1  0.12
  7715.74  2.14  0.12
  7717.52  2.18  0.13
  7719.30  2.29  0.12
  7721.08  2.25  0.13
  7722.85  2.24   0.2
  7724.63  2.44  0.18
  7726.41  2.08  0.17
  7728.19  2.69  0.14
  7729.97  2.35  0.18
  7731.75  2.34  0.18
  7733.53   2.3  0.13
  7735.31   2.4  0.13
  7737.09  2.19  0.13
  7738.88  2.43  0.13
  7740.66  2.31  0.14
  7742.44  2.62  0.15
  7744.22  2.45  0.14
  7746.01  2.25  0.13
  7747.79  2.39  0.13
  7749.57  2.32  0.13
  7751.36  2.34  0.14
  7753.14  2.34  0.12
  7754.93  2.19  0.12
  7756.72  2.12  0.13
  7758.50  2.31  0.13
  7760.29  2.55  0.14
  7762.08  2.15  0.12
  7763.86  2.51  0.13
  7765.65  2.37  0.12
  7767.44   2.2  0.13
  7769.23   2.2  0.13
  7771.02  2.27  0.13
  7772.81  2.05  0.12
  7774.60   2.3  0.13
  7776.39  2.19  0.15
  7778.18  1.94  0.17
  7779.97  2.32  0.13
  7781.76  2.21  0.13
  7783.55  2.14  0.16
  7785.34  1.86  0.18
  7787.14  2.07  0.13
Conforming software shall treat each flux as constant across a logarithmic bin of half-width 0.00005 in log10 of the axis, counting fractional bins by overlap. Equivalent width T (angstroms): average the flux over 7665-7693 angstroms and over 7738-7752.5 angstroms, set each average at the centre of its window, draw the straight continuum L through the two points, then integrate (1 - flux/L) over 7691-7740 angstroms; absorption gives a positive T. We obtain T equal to 1.4 angstroms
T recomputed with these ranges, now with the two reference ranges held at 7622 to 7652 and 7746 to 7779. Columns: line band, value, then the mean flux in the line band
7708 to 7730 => 0.25 angstroms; 2.26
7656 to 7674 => 0.69 angstroms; 2.23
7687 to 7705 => 0.30 angstroms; 2.26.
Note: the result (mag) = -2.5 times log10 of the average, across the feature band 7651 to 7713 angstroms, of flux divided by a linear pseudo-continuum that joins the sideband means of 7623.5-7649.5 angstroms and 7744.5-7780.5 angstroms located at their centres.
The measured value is 0.02 mag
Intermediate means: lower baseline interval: 2.33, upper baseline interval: 2.27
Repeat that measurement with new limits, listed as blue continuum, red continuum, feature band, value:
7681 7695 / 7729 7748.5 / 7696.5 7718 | 0.06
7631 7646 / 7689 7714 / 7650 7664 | -0.01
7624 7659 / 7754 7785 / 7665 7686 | 0.03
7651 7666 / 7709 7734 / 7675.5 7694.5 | 0.00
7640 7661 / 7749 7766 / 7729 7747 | -0.02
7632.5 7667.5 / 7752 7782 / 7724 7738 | -0.03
